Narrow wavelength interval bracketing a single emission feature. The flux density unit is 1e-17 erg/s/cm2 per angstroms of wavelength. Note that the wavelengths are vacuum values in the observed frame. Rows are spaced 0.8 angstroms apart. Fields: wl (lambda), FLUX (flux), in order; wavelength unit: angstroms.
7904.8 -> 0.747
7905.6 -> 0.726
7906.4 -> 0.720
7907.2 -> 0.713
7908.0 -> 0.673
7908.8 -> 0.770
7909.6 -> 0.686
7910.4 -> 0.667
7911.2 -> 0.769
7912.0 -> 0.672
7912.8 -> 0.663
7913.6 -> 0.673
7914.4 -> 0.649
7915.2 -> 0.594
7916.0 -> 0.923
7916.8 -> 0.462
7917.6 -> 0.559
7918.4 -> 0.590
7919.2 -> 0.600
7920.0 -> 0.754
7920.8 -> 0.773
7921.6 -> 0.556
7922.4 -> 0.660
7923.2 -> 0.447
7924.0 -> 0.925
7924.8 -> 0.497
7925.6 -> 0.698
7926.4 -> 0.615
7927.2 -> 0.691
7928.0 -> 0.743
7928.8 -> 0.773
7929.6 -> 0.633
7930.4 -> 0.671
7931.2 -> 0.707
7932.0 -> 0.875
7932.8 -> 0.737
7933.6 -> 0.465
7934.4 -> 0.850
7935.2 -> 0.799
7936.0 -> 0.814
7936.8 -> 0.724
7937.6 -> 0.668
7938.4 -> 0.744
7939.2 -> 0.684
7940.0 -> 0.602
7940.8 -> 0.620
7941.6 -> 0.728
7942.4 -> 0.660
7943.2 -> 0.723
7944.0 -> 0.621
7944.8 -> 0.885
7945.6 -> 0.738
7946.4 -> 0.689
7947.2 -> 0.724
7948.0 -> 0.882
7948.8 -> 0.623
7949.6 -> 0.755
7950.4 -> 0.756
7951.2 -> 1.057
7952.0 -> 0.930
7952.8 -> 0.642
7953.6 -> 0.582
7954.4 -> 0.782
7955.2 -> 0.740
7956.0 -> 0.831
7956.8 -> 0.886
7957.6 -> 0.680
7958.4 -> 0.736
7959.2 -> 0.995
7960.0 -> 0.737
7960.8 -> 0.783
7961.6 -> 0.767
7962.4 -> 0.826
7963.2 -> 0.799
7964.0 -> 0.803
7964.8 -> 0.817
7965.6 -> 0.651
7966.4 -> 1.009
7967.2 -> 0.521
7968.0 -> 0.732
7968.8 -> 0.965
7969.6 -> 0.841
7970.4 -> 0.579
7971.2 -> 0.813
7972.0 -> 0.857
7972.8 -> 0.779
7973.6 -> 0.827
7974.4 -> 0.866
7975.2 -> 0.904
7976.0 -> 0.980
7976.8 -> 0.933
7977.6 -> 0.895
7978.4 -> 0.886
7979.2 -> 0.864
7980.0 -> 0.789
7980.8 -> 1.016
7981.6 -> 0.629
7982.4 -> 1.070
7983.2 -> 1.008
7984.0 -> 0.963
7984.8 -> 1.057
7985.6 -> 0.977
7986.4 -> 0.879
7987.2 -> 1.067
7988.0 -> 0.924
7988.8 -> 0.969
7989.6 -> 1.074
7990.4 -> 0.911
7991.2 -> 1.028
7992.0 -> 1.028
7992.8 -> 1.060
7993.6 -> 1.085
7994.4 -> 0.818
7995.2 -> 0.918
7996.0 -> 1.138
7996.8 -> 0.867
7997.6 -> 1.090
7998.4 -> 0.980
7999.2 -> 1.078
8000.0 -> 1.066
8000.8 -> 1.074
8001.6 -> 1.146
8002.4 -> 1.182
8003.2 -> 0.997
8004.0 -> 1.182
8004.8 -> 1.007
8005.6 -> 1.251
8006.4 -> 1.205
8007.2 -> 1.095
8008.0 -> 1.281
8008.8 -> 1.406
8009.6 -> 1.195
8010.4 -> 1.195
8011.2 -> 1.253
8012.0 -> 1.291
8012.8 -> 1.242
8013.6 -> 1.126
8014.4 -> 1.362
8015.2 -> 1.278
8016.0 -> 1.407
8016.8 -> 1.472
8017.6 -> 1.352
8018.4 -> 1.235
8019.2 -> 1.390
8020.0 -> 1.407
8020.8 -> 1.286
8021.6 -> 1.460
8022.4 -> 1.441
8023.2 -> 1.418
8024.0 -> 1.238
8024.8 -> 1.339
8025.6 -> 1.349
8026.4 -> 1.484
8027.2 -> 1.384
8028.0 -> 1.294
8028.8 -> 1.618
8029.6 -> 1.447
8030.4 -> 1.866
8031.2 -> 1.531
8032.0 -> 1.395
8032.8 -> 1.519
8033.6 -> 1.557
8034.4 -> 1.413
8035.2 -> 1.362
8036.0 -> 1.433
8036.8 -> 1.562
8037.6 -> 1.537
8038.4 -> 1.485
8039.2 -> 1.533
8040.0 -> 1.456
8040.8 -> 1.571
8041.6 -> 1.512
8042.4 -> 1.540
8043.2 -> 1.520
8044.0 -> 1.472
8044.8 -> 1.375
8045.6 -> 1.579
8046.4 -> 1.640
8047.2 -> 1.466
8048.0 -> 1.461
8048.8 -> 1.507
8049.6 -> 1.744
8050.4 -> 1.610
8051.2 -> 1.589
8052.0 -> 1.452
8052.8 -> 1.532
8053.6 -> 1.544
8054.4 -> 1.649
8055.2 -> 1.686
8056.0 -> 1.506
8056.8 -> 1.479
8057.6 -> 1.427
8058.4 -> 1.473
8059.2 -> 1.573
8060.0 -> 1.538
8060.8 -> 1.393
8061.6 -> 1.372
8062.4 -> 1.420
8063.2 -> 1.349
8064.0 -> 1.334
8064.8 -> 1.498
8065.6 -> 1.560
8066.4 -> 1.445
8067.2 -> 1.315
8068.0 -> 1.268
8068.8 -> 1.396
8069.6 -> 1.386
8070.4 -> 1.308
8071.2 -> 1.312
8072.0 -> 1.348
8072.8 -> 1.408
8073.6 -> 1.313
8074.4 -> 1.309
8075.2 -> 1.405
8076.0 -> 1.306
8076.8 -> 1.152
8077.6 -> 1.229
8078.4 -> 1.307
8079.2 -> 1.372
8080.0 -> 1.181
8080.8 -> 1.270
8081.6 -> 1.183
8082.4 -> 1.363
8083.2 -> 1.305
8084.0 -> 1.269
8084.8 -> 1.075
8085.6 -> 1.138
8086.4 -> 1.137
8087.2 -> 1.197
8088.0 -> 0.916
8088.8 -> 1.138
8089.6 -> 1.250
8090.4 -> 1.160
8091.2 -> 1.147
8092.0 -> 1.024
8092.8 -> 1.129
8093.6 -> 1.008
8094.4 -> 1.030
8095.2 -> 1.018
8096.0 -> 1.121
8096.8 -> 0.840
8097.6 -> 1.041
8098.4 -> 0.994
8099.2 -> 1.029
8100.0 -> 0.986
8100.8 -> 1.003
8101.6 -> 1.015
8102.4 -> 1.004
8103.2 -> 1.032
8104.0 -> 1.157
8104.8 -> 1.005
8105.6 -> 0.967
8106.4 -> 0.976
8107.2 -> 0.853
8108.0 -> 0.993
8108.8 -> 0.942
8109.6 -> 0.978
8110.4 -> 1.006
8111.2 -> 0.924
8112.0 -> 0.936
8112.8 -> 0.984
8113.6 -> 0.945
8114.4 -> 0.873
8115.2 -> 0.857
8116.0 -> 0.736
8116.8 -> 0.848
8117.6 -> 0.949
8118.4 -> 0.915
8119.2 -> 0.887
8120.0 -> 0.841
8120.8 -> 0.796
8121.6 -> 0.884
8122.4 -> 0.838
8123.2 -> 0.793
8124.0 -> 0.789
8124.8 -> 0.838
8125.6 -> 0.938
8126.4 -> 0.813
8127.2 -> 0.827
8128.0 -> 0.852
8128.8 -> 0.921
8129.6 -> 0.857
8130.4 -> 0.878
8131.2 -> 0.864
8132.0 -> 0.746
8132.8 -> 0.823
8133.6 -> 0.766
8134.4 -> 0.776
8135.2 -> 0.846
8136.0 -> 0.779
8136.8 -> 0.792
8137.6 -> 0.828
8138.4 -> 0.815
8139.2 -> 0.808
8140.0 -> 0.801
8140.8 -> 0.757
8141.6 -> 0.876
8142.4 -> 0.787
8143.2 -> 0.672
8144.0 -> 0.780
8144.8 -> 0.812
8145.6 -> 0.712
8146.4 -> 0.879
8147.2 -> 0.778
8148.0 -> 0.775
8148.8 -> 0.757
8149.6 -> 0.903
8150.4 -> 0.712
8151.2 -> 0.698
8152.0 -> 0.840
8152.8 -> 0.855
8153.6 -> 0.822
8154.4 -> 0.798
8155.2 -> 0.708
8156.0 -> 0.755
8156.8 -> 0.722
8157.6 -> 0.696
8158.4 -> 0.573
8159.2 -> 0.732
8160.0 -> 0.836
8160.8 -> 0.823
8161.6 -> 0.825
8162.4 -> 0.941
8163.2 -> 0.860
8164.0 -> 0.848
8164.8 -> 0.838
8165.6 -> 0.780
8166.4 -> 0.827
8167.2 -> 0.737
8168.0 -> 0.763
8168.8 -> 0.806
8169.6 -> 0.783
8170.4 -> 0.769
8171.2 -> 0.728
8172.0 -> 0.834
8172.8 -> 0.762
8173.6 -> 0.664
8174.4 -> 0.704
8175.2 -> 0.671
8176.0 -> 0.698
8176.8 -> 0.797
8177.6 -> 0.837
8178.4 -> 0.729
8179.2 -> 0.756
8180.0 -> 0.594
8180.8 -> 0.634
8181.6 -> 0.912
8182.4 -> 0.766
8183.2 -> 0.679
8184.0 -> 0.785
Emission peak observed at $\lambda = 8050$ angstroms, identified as Mg II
